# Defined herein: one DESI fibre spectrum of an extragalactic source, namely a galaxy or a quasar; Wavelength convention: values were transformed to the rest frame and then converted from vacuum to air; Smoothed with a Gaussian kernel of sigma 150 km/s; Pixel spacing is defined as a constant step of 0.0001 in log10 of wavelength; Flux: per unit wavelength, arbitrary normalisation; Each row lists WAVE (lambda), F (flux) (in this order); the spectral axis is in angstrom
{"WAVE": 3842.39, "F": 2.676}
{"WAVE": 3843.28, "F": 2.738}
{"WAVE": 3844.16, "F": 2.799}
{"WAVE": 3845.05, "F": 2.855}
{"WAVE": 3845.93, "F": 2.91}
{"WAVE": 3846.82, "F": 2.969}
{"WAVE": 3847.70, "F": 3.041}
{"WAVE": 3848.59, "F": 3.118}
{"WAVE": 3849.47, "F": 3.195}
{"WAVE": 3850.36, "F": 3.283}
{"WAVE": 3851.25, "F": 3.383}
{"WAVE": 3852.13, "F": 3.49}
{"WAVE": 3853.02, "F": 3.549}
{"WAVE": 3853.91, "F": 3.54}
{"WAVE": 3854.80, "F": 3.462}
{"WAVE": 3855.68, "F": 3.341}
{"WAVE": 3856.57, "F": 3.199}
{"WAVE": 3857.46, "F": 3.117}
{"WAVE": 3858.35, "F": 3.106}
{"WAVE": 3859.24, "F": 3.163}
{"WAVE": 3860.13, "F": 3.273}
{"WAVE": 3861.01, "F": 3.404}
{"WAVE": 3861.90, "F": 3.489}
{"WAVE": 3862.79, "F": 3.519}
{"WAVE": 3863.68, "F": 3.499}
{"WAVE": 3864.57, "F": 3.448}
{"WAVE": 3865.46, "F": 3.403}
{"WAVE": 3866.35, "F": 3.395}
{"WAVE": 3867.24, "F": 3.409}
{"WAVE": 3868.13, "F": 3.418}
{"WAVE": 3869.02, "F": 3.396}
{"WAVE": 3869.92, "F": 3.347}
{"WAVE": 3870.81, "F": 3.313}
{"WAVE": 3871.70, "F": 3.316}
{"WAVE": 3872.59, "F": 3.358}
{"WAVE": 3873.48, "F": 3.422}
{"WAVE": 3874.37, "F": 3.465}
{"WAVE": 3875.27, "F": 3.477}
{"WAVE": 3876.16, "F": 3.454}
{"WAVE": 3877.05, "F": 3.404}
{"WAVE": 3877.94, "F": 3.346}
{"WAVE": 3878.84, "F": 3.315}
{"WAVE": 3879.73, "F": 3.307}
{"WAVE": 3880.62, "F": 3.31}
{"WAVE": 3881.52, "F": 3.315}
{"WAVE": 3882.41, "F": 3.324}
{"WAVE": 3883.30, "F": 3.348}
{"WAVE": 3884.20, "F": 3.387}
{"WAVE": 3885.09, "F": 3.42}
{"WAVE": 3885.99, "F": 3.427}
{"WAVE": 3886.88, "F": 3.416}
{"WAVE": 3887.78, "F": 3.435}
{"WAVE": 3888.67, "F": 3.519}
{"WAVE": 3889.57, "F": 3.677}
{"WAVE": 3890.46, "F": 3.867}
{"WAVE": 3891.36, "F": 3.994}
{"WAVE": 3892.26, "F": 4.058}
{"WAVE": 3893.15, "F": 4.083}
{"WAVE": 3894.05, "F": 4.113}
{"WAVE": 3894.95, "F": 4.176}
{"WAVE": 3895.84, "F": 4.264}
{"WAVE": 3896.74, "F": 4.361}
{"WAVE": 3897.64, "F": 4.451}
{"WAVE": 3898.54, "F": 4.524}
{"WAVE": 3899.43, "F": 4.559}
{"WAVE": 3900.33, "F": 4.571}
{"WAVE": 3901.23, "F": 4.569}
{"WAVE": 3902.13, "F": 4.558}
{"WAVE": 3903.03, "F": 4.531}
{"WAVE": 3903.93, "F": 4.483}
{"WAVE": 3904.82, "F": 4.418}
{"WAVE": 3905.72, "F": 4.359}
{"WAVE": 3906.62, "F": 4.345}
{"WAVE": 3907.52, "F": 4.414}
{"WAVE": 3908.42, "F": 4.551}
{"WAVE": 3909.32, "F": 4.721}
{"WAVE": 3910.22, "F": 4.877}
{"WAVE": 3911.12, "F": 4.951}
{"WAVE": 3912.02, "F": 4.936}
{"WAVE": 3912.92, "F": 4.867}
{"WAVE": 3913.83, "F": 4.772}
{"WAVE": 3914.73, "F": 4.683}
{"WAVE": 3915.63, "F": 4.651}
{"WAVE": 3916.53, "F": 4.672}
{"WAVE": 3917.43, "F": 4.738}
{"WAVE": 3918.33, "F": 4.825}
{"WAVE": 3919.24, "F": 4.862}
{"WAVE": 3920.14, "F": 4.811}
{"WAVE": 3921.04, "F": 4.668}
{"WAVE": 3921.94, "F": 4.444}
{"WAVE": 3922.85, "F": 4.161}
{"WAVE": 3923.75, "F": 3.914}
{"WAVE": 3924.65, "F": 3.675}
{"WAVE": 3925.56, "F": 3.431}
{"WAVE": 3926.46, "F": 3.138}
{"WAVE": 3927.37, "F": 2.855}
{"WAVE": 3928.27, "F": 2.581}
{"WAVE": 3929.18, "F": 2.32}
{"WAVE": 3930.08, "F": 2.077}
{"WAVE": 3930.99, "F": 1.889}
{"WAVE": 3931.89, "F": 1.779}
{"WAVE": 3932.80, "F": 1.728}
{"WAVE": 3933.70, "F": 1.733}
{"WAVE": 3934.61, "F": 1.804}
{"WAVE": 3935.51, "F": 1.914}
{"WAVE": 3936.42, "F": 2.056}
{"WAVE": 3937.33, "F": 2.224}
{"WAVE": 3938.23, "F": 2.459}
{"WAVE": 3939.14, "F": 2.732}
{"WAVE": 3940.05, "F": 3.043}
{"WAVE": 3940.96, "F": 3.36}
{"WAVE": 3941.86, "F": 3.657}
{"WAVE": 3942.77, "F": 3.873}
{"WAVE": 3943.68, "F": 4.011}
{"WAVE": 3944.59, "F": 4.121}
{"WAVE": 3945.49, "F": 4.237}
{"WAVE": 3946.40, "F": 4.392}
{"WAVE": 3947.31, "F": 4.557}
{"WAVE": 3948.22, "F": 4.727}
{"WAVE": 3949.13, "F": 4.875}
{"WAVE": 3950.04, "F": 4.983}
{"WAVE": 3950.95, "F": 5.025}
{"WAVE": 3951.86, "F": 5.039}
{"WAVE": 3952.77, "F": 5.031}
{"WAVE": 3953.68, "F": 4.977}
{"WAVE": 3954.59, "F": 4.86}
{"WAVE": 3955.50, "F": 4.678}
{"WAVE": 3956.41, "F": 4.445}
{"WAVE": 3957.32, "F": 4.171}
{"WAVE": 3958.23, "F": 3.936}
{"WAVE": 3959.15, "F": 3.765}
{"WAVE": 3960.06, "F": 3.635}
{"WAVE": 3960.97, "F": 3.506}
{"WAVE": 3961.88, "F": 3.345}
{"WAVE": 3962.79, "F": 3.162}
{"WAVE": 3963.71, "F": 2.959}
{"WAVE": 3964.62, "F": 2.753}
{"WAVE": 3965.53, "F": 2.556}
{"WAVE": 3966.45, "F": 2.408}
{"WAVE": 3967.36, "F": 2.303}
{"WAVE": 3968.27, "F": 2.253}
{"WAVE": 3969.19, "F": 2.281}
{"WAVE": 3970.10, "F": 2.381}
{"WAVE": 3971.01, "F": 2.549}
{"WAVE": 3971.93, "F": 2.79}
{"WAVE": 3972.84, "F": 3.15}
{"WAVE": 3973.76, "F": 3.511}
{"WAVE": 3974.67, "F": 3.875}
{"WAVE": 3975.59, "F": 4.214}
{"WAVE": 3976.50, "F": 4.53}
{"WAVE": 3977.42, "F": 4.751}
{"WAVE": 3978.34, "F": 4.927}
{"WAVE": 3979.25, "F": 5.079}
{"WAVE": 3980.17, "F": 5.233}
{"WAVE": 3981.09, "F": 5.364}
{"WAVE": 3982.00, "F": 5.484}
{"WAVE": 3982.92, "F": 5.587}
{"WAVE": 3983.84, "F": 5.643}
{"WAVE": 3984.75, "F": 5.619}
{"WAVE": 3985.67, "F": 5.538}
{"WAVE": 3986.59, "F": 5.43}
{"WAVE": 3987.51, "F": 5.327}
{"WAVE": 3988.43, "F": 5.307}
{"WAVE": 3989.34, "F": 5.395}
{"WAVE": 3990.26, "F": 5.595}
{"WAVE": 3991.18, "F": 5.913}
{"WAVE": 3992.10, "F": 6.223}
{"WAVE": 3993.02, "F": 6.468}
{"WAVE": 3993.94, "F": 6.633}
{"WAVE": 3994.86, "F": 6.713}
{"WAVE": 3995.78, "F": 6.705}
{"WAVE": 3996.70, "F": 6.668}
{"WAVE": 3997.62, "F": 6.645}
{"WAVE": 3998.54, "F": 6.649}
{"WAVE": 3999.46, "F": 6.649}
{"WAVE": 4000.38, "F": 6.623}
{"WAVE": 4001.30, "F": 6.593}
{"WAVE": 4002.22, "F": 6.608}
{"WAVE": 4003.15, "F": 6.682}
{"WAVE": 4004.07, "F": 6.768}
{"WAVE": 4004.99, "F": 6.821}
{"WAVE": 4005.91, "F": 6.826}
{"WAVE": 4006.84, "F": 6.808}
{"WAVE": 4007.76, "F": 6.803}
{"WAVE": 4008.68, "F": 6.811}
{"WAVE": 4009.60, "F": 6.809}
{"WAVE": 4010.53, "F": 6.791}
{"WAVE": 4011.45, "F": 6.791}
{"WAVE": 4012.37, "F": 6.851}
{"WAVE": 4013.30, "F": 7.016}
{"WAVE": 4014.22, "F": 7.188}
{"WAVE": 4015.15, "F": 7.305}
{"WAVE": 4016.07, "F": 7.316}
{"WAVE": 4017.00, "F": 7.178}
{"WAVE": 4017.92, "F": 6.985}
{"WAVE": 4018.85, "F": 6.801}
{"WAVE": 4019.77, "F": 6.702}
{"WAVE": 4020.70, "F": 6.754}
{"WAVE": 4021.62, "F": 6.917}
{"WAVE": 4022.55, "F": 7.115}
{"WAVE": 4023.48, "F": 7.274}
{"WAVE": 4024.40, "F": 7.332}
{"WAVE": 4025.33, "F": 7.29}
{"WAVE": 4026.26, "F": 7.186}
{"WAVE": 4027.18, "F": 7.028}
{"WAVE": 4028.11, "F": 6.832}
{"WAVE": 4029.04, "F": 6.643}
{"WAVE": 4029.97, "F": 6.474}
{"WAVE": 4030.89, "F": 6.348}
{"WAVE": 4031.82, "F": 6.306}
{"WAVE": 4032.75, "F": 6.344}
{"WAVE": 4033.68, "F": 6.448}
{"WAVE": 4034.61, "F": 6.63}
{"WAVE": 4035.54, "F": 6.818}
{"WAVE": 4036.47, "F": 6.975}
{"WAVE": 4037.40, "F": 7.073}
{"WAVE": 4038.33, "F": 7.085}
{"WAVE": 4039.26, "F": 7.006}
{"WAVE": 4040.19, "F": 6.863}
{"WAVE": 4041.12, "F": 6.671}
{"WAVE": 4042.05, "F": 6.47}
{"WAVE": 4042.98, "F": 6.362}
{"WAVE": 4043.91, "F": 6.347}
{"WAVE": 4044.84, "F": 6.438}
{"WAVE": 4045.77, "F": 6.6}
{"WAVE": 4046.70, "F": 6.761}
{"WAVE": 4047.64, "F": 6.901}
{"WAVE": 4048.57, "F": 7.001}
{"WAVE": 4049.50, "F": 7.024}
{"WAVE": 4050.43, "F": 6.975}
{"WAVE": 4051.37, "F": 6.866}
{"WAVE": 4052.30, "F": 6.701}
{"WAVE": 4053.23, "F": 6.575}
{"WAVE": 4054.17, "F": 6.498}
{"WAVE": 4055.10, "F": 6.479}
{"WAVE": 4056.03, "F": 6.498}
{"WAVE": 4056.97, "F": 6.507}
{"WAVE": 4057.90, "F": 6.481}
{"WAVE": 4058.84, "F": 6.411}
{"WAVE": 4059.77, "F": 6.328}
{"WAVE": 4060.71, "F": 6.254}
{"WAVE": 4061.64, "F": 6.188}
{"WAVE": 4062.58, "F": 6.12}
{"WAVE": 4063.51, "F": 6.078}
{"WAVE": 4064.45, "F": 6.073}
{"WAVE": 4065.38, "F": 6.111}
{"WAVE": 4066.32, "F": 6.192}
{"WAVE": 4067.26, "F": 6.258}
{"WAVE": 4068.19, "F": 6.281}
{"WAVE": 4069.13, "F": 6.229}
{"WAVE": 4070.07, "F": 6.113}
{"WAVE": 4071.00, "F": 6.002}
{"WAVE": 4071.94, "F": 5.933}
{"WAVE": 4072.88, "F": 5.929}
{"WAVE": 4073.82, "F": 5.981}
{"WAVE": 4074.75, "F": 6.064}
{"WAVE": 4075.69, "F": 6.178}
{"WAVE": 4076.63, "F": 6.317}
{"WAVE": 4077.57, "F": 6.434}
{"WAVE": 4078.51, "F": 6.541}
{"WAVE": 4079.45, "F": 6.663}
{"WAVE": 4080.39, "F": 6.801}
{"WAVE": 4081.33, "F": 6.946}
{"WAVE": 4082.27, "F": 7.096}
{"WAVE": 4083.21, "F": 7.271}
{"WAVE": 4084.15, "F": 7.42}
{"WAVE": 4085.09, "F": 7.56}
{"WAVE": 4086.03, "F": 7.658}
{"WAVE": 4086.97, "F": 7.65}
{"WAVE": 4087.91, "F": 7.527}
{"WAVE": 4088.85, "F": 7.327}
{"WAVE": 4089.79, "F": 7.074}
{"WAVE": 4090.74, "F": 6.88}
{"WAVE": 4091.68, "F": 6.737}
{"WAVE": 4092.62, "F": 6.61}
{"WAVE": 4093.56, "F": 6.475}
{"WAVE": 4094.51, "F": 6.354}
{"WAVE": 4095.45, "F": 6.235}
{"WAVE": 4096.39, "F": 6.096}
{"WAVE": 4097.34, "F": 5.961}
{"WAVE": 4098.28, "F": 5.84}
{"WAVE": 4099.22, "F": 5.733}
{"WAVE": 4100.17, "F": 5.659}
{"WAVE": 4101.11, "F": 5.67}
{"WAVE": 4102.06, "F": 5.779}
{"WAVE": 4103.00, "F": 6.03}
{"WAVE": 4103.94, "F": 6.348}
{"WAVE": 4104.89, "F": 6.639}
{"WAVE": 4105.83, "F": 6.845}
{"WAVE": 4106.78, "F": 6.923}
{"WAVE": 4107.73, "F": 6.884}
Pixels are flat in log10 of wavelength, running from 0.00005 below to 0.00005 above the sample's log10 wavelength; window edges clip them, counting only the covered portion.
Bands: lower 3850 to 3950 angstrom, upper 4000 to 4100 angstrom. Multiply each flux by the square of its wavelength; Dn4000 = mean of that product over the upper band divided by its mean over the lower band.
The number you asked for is 1.95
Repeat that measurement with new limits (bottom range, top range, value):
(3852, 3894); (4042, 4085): 2.07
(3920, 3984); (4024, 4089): 1.93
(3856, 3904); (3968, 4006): 1.54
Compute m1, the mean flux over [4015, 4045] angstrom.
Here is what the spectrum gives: 6.83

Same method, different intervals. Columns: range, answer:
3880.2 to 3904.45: 3.96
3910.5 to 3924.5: 4.65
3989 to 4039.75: 6.75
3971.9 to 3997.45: 5.33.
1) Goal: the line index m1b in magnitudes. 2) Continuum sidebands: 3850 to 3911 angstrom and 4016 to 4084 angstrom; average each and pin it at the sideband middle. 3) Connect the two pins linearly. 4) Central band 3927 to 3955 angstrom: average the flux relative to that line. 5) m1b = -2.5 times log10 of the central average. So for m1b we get 0.379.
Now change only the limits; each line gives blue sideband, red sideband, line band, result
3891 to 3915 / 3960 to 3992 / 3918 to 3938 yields 0.40 mag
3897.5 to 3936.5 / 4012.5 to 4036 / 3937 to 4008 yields 0.17 mag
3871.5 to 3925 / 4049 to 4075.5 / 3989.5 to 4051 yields -0.17 mag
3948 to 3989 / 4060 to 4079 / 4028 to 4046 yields -0.20 mag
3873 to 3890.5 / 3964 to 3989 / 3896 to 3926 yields -0.24 mag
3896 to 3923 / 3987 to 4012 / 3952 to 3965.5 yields 0.39 mag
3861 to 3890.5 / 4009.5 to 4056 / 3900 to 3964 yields 0.17 mag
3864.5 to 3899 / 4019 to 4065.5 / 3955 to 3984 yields 0.37 mag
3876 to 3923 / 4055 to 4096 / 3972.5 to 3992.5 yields 0.05 mag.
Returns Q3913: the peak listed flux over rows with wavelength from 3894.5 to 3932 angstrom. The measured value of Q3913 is 4.951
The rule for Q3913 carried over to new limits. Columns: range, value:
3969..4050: 7.332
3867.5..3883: 3.477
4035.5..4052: 7.085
